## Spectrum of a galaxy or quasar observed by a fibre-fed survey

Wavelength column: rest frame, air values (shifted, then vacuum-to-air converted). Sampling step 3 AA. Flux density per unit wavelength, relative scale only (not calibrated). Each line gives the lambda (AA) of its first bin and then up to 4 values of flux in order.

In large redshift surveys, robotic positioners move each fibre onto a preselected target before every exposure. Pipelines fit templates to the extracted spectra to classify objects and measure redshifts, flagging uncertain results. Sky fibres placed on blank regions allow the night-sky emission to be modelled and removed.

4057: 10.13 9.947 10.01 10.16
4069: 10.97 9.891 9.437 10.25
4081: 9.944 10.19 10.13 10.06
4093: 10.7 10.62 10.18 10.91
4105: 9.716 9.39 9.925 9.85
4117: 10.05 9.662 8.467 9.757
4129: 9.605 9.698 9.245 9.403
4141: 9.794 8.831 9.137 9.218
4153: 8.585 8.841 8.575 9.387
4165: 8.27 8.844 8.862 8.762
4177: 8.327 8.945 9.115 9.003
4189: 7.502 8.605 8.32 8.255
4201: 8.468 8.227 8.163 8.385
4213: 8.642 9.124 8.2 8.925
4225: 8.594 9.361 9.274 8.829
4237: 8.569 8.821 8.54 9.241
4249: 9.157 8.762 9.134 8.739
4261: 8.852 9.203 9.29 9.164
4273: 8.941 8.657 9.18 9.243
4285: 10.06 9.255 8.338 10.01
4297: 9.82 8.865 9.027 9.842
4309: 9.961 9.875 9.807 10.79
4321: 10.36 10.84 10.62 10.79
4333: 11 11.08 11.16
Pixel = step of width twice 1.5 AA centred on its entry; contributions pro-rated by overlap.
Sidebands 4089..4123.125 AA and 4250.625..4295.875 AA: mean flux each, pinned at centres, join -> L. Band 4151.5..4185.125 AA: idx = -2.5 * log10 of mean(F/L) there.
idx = 0.11 mag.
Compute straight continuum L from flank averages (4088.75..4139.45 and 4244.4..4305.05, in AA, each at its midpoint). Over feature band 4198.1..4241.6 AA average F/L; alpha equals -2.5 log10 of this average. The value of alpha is 0.086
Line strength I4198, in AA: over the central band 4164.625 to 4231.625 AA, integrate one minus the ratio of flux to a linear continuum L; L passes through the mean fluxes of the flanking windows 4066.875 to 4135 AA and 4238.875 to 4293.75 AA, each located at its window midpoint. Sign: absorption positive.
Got 5.78 AA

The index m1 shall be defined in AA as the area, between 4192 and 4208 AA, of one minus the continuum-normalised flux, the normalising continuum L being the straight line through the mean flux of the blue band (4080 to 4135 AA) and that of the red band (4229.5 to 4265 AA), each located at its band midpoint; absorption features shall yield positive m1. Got 1.6 AA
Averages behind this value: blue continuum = 9.92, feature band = 8.32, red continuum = 8.92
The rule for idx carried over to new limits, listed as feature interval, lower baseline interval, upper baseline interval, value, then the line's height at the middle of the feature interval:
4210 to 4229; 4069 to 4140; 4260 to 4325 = 0.106 mag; 9.66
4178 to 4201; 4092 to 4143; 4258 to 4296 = 0.120 mag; 9.52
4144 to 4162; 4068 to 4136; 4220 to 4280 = 0.081 mag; 9.6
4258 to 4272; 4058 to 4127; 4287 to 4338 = 0.108 mag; 10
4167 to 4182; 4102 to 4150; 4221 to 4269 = 0.065 mag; 9.3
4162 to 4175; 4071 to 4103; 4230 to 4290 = 0.105 mag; 9.65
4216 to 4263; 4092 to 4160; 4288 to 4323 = 0.091 mag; 9.65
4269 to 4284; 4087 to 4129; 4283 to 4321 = 0.073 mag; 9.7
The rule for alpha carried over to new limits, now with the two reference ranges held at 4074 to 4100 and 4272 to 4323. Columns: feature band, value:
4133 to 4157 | 0.097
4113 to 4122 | 0.034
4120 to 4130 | 0.084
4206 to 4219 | 0.149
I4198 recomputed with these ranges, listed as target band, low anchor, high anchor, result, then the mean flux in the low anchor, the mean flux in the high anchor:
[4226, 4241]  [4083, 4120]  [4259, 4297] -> 0.7 AA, 10.1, 9.2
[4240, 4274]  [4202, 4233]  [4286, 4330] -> 0.7 AA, 8.69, 9.85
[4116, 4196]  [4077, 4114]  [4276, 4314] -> 7.6 AA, 10.2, 9.43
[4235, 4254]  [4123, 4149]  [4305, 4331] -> 2.1 AA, 9.37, 10.3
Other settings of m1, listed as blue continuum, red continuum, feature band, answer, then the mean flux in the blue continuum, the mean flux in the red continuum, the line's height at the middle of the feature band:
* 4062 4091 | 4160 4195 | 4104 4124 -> -0.06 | 10.1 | 8.68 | 9.58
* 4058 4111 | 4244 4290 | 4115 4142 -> 1.01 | 10.1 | 9.11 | 9.89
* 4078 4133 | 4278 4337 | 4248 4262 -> 1.43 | 9.95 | 9.93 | 9.94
